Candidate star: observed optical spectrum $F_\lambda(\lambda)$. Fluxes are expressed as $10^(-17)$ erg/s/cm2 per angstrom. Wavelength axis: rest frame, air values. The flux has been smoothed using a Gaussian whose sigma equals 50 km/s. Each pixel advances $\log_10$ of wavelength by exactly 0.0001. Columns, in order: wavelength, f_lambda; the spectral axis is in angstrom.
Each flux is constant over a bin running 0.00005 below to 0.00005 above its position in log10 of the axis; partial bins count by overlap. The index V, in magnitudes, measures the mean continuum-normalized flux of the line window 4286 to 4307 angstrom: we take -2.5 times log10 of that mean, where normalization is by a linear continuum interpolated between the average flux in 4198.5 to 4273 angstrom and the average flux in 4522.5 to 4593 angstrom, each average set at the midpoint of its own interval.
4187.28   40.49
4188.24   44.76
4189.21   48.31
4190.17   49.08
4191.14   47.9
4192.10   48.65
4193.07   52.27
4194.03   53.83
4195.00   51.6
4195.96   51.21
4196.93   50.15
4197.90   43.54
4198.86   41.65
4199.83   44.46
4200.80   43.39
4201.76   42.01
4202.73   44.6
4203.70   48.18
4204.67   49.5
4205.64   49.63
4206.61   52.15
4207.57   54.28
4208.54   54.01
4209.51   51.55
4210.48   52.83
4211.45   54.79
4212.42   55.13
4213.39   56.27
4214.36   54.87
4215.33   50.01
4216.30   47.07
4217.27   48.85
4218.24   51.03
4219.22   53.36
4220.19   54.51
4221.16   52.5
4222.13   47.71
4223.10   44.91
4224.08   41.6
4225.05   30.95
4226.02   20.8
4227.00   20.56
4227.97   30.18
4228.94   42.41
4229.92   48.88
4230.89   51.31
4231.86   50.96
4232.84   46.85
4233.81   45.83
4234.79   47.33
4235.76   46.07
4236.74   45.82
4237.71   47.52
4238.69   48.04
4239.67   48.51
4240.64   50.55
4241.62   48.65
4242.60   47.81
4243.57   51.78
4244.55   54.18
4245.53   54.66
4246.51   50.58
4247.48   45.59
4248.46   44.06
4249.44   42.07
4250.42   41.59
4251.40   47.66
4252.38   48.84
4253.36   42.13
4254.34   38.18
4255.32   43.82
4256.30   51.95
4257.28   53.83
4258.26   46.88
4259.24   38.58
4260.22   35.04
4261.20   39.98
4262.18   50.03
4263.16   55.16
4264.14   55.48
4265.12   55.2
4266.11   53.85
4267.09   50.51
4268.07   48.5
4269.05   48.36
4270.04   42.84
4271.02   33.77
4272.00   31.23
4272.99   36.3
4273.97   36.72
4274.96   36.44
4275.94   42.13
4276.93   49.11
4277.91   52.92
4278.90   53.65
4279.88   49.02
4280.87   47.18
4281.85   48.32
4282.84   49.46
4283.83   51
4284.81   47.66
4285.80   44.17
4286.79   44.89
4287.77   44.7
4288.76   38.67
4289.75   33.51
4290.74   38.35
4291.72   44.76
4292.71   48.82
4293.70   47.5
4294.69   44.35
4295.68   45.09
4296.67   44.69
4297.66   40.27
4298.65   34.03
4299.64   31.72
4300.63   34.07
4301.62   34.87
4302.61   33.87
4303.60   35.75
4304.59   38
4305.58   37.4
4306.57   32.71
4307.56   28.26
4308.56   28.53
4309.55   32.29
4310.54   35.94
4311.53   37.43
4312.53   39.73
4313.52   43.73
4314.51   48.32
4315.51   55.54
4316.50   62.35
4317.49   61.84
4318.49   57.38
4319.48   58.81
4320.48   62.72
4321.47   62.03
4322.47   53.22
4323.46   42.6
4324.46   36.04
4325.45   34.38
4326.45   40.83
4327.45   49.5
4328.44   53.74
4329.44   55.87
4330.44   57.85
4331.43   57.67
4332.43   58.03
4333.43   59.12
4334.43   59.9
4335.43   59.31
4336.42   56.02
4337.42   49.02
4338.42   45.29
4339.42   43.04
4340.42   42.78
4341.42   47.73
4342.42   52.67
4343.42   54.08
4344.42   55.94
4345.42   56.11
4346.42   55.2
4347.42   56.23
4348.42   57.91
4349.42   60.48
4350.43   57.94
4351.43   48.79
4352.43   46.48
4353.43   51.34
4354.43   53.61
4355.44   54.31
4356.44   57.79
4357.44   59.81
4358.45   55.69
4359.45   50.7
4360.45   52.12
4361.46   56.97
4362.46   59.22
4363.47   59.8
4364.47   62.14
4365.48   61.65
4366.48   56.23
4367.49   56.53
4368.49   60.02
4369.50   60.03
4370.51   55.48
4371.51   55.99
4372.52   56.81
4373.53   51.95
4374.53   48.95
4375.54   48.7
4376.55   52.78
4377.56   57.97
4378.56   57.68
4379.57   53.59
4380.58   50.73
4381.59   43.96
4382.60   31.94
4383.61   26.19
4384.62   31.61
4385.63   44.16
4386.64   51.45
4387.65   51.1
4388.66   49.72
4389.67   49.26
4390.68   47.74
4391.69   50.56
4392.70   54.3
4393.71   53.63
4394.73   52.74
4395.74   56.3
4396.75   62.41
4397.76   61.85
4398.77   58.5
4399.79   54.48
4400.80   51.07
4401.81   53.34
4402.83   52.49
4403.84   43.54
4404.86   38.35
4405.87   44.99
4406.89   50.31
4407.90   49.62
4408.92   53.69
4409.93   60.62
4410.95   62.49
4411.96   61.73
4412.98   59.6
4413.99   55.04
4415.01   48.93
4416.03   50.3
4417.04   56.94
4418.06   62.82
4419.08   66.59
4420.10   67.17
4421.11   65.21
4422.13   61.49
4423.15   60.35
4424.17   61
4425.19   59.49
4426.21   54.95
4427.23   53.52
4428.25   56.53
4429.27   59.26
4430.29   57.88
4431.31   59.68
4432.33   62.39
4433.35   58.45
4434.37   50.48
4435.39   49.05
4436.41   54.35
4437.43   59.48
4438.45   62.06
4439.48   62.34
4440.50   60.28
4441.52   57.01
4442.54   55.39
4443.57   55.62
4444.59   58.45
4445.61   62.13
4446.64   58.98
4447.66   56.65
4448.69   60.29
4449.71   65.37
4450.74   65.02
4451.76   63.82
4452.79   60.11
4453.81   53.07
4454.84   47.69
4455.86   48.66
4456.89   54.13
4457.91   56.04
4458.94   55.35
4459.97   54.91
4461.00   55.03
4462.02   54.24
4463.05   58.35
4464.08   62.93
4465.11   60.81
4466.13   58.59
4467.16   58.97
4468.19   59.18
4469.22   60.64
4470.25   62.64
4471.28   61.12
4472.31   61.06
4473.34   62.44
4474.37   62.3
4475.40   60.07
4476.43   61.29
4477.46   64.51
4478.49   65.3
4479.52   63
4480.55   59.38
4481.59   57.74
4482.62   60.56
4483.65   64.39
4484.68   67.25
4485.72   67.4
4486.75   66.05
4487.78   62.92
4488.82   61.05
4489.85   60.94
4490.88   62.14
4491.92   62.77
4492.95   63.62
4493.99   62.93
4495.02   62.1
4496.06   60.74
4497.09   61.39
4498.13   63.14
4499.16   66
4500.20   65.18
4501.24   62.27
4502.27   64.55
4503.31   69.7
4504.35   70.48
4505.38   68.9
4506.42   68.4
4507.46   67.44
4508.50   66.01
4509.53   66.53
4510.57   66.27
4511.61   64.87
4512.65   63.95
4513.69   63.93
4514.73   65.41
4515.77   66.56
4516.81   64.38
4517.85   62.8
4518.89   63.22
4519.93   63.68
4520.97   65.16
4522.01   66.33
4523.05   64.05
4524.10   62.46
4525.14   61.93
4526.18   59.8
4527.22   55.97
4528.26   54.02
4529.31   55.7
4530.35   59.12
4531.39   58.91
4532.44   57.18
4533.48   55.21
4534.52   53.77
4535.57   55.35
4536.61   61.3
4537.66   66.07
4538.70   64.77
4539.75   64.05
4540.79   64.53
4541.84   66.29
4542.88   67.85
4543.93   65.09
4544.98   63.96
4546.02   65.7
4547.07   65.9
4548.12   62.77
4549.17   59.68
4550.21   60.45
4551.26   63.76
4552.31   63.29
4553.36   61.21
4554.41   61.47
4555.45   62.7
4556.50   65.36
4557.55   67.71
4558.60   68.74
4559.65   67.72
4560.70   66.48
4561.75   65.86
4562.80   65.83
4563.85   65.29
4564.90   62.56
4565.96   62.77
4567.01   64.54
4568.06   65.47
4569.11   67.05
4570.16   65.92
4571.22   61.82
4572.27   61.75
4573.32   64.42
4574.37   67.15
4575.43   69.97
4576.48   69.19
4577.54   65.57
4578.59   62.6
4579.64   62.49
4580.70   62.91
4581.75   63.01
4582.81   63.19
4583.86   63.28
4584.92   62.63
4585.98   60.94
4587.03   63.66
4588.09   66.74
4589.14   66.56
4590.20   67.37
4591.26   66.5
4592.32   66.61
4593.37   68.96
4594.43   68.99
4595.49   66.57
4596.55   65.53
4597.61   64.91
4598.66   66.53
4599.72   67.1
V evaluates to 0.25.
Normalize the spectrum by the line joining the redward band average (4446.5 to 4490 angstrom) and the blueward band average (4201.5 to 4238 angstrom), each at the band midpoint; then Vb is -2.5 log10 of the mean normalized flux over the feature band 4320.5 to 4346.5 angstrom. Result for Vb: 0.03 mag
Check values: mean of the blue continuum 47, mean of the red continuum 60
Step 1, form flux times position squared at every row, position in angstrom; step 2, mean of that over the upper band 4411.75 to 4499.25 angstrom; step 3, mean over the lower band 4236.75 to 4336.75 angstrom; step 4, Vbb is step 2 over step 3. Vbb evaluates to 1.40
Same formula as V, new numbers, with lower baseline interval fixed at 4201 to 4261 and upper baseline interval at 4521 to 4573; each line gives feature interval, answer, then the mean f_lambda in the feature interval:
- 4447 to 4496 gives -0.02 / 60.3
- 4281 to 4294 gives 0.11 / 44.8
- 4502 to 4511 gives -0.12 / 67.7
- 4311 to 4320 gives -0.01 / 51.6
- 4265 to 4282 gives 0.09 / 45.1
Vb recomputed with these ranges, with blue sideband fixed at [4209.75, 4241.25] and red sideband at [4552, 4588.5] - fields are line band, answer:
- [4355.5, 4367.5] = -0.071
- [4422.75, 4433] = -0.025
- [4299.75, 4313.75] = 0.407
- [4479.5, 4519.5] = -0.059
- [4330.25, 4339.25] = -0.061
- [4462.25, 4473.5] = -0.020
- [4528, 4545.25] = 0.036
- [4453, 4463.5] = 0.093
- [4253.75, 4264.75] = 0.045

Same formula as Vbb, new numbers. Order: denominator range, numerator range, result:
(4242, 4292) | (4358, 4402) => 1.21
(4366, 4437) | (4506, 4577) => 1.26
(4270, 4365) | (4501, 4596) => 1.49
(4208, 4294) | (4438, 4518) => 1.48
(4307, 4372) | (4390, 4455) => 1.13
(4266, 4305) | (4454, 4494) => 1.54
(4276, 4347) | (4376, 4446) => 1.22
